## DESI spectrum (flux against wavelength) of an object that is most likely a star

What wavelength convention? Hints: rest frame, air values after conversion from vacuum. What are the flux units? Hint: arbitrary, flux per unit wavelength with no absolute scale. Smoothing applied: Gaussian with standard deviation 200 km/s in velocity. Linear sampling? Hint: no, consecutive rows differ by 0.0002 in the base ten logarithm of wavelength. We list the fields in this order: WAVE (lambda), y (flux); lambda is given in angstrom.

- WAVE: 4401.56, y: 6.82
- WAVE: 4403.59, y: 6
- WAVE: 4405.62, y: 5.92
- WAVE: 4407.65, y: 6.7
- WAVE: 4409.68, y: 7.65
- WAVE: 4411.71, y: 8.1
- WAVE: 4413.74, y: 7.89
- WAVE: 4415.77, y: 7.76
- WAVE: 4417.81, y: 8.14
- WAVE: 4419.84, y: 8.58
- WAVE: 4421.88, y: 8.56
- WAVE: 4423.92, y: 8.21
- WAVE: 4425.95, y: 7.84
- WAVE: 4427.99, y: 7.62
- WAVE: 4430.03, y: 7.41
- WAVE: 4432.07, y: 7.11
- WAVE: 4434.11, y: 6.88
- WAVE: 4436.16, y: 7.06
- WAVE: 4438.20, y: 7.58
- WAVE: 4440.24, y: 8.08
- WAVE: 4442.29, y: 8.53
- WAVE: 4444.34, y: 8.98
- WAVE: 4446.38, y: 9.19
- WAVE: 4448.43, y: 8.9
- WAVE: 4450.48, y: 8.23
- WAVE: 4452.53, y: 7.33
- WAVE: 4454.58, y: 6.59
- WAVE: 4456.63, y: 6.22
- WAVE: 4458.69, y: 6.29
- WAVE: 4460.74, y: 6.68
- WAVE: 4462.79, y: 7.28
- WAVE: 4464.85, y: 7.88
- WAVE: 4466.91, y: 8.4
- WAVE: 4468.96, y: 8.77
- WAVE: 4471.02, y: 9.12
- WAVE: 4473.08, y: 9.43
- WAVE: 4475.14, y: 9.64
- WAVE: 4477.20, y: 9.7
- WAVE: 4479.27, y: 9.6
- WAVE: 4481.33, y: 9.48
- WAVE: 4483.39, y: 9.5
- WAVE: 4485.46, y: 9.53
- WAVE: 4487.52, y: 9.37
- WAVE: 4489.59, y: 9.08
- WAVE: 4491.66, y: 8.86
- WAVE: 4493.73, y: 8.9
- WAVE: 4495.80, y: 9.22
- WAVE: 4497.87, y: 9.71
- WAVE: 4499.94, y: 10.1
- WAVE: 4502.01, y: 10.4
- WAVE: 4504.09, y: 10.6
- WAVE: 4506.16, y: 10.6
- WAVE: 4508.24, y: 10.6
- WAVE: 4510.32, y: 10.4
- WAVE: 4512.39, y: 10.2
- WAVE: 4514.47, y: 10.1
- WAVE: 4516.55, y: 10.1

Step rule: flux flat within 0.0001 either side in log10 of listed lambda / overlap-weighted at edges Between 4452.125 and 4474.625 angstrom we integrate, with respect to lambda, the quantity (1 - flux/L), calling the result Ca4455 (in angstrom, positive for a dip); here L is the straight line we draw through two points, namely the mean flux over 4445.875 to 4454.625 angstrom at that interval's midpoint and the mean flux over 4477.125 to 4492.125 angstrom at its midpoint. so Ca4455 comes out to 2.5 angstrom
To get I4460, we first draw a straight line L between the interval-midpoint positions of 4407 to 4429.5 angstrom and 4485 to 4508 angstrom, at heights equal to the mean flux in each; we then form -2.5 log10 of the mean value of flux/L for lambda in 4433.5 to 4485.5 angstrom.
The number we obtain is 0.079 mag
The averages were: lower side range 7.92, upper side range 9.71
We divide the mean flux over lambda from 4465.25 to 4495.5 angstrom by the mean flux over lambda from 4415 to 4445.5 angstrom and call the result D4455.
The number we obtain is 1.17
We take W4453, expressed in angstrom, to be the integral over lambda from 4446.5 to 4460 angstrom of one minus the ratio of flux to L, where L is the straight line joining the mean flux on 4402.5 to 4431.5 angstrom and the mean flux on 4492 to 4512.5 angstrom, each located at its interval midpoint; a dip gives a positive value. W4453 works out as 1.9 angstrom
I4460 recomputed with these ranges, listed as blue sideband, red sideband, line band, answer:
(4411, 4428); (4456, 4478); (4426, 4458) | 0.058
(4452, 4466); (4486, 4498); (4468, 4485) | -0.164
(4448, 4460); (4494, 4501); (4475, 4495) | -0.056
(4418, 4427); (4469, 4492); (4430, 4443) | 0.142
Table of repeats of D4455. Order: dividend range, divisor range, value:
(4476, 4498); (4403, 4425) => 1.23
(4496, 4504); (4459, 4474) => 1.24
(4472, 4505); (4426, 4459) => 1.25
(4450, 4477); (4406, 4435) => 1.02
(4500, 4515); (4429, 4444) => 1.37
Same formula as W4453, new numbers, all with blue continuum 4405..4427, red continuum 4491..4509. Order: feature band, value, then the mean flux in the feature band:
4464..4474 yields 0.4 angstrom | 8.73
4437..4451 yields 0.0 angstrom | 8.49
